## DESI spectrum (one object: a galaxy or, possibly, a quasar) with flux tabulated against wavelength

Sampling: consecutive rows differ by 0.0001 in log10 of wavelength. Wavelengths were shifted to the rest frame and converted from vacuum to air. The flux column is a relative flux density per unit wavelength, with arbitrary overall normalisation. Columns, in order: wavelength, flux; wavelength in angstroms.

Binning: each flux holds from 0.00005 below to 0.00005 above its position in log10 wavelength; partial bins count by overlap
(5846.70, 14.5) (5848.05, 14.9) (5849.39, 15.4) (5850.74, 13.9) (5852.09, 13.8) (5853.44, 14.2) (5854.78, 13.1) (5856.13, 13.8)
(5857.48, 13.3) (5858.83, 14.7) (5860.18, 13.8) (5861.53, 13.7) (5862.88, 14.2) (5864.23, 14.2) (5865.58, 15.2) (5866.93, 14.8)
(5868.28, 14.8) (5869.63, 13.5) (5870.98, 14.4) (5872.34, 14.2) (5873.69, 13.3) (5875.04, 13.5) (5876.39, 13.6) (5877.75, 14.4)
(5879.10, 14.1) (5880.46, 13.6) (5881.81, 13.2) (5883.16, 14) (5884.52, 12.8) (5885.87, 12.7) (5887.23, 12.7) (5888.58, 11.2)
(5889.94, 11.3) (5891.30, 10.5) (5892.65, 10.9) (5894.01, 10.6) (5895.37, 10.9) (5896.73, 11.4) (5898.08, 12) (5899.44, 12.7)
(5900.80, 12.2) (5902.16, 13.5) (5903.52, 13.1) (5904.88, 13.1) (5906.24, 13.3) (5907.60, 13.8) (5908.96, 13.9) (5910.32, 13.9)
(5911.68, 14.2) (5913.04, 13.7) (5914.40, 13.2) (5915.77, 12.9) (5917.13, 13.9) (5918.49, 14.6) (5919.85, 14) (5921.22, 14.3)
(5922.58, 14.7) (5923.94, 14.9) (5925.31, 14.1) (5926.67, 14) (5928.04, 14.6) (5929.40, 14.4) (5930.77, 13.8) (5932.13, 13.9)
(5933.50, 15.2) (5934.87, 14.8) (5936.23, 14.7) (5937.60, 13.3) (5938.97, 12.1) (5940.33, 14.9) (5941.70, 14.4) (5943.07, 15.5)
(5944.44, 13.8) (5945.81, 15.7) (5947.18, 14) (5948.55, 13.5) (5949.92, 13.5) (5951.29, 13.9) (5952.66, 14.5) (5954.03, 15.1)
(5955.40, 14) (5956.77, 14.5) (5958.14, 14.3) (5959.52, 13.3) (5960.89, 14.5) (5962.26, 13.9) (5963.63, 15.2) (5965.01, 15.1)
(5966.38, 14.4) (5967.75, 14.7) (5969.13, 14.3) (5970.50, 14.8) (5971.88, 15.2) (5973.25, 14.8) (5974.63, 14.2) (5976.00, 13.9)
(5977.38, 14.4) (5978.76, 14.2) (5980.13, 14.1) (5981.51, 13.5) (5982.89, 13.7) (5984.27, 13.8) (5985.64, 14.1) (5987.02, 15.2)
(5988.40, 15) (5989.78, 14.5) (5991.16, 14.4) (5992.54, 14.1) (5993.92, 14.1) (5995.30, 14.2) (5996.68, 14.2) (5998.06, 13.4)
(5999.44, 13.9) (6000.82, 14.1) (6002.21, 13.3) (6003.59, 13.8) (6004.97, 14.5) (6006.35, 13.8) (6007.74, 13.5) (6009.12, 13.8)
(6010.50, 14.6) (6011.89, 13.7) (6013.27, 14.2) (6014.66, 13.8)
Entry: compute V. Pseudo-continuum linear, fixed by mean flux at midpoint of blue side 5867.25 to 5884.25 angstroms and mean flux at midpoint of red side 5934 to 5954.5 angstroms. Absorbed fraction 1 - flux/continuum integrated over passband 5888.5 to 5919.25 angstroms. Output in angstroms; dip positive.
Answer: 3.0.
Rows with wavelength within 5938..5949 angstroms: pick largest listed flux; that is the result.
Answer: 15.7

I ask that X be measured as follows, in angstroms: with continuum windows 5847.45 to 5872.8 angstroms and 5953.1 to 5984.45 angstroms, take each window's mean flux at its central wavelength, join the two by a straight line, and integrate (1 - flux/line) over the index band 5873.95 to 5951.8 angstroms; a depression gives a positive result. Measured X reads 4.4 angstroms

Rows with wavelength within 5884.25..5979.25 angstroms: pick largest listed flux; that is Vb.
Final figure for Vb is 15.7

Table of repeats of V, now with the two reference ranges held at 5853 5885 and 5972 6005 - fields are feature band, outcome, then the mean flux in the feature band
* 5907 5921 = 0.19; 13.8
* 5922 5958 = -0.59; 14.3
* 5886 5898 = 2.30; 11.3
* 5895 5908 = 1.28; 12.6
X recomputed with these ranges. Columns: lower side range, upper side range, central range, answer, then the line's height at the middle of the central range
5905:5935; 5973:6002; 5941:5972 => -0.7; 14.1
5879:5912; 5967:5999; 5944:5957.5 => -0.6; 13.7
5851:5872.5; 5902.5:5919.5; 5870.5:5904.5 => 2.9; 13.9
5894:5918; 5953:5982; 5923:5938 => -0.9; 13.6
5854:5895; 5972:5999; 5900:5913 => 0.1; 13.6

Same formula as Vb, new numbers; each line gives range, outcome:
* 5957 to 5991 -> 15.2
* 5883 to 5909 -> 14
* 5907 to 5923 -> 14.7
